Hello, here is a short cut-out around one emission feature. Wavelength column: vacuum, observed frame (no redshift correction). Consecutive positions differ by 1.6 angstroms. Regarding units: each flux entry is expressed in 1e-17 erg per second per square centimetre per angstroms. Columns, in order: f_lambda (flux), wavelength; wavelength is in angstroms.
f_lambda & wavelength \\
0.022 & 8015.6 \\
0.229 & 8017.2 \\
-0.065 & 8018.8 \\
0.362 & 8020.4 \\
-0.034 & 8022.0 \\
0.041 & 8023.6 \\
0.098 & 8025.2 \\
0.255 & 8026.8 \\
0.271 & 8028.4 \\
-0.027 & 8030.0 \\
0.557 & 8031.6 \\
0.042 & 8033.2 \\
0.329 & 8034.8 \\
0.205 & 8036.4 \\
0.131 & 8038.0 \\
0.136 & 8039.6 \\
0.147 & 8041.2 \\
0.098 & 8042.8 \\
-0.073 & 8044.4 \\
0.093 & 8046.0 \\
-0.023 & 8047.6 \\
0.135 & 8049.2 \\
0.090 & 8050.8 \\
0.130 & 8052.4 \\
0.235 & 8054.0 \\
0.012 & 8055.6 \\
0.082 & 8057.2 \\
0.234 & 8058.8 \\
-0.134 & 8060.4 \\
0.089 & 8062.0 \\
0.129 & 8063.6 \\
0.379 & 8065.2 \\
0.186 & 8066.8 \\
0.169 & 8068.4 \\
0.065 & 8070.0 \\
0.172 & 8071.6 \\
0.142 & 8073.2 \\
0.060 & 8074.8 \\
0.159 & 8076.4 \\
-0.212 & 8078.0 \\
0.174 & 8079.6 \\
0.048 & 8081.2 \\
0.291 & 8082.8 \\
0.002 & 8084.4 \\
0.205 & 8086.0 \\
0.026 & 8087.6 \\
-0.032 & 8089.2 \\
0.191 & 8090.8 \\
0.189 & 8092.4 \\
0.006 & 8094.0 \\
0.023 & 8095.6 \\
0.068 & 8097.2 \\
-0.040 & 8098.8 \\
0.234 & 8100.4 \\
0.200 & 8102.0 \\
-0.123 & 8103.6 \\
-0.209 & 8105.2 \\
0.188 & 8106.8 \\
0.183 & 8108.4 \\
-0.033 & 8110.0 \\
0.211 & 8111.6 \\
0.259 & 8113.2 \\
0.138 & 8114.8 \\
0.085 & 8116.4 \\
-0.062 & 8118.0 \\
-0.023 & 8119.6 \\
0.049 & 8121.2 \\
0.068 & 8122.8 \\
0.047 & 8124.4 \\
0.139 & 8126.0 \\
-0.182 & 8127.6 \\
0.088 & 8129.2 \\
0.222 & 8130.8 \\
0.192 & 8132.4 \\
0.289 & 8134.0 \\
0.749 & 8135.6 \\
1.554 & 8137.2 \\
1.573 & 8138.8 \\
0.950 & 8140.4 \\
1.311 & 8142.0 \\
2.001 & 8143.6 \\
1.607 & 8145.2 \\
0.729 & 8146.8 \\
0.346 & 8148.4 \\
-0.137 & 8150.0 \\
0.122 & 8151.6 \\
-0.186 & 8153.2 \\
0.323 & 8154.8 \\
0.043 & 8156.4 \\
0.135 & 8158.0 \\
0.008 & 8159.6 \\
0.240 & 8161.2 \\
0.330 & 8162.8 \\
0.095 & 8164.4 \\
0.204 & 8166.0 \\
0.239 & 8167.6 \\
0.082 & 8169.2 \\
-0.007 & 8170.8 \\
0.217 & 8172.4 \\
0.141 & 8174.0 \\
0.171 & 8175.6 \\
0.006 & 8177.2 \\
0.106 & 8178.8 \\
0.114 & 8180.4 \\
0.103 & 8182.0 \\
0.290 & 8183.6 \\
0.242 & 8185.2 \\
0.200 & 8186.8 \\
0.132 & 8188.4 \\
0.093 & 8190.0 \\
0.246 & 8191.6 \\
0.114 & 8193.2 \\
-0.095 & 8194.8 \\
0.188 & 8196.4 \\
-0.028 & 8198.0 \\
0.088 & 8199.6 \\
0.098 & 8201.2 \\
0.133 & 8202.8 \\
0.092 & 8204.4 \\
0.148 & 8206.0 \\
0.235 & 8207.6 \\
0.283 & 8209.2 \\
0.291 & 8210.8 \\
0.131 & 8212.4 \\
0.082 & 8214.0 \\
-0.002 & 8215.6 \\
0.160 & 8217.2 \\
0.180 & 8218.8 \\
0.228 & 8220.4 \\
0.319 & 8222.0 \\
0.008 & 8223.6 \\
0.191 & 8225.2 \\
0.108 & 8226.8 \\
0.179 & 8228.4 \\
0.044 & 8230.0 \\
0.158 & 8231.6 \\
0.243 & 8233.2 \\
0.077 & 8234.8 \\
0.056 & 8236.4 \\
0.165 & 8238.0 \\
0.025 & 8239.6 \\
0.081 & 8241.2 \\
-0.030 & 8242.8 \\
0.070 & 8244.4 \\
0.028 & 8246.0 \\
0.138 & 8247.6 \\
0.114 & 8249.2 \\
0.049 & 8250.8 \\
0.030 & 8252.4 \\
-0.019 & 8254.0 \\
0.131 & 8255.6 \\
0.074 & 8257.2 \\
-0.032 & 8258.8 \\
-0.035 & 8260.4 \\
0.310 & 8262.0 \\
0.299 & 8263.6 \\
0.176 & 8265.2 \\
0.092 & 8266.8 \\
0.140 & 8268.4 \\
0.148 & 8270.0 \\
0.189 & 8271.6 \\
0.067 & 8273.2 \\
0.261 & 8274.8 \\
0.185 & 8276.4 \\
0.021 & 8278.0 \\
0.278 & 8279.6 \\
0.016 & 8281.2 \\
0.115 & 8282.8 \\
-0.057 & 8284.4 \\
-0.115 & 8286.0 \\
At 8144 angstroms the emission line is [O II]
